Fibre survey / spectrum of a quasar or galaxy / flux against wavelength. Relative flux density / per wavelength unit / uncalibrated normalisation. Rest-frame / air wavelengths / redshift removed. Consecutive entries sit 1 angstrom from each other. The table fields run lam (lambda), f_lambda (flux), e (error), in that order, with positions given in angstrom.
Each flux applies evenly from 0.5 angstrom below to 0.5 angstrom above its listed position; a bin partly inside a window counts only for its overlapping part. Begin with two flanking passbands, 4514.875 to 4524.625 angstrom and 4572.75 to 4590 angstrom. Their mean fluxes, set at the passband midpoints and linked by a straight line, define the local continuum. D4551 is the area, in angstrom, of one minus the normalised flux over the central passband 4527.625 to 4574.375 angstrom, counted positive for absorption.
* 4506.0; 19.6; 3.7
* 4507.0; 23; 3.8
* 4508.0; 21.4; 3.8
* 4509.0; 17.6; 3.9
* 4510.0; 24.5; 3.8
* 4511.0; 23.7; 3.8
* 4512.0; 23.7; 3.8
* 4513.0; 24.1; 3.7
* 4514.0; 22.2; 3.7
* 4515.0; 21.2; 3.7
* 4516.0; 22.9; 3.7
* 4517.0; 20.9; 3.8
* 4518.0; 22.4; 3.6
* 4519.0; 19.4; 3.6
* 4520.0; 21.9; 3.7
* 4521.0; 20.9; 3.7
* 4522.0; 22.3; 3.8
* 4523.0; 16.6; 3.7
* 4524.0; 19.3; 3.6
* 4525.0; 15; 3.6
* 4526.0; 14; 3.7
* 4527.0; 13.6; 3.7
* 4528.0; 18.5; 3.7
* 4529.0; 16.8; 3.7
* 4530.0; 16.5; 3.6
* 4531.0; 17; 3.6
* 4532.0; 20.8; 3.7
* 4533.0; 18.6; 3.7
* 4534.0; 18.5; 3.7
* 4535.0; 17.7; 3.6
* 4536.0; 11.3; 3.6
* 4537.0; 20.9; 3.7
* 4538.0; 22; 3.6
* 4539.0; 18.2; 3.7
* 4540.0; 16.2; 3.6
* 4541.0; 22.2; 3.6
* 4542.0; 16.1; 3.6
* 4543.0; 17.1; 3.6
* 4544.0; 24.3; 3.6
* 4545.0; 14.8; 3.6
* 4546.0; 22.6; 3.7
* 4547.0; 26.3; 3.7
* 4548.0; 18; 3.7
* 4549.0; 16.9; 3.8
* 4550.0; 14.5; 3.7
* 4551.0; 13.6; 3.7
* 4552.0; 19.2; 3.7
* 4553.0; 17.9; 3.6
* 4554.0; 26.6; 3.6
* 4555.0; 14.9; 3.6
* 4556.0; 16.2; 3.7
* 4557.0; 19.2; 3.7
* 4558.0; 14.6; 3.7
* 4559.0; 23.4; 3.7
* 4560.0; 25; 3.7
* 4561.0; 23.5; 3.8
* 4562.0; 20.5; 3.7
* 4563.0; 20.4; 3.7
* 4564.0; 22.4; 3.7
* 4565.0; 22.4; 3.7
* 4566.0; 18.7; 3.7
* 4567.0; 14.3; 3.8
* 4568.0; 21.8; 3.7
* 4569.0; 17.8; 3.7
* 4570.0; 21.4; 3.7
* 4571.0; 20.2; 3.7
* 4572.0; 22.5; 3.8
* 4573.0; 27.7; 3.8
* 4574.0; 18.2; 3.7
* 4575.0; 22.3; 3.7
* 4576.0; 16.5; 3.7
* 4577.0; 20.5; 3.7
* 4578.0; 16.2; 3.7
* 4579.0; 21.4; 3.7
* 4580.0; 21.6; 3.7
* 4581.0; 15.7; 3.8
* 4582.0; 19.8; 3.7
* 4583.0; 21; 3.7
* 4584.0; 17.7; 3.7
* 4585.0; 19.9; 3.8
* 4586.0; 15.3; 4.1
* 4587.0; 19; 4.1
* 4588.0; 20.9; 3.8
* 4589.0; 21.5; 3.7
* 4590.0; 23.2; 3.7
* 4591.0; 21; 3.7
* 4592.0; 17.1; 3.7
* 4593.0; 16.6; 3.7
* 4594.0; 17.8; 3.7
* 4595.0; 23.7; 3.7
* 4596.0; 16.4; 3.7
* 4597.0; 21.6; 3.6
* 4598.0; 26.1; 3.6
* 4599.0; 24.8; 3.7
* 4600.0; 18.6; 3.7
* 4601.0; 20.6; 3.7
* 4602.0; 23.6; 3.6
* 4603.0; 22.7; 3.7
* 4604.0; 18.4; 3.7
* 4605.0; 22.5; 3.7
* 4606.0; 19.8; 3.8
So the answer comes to 2.0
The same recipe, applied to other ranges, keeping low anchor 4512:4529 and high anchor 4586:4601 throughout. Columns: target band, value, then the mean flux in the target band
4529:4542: 1.1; 18.2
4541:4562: 0.7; 19.3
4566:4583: 0.3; 19.9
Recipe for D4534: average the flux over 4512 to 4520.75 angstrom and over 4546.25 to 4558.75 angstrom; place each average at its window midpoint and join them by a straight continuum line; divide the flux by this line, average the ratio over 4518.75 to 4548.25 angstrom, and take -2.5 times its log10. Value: 0.090 mag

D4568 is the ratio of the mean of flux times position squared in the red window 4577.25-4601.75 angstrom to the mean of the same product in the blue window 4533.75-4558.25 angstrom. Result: 1.10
